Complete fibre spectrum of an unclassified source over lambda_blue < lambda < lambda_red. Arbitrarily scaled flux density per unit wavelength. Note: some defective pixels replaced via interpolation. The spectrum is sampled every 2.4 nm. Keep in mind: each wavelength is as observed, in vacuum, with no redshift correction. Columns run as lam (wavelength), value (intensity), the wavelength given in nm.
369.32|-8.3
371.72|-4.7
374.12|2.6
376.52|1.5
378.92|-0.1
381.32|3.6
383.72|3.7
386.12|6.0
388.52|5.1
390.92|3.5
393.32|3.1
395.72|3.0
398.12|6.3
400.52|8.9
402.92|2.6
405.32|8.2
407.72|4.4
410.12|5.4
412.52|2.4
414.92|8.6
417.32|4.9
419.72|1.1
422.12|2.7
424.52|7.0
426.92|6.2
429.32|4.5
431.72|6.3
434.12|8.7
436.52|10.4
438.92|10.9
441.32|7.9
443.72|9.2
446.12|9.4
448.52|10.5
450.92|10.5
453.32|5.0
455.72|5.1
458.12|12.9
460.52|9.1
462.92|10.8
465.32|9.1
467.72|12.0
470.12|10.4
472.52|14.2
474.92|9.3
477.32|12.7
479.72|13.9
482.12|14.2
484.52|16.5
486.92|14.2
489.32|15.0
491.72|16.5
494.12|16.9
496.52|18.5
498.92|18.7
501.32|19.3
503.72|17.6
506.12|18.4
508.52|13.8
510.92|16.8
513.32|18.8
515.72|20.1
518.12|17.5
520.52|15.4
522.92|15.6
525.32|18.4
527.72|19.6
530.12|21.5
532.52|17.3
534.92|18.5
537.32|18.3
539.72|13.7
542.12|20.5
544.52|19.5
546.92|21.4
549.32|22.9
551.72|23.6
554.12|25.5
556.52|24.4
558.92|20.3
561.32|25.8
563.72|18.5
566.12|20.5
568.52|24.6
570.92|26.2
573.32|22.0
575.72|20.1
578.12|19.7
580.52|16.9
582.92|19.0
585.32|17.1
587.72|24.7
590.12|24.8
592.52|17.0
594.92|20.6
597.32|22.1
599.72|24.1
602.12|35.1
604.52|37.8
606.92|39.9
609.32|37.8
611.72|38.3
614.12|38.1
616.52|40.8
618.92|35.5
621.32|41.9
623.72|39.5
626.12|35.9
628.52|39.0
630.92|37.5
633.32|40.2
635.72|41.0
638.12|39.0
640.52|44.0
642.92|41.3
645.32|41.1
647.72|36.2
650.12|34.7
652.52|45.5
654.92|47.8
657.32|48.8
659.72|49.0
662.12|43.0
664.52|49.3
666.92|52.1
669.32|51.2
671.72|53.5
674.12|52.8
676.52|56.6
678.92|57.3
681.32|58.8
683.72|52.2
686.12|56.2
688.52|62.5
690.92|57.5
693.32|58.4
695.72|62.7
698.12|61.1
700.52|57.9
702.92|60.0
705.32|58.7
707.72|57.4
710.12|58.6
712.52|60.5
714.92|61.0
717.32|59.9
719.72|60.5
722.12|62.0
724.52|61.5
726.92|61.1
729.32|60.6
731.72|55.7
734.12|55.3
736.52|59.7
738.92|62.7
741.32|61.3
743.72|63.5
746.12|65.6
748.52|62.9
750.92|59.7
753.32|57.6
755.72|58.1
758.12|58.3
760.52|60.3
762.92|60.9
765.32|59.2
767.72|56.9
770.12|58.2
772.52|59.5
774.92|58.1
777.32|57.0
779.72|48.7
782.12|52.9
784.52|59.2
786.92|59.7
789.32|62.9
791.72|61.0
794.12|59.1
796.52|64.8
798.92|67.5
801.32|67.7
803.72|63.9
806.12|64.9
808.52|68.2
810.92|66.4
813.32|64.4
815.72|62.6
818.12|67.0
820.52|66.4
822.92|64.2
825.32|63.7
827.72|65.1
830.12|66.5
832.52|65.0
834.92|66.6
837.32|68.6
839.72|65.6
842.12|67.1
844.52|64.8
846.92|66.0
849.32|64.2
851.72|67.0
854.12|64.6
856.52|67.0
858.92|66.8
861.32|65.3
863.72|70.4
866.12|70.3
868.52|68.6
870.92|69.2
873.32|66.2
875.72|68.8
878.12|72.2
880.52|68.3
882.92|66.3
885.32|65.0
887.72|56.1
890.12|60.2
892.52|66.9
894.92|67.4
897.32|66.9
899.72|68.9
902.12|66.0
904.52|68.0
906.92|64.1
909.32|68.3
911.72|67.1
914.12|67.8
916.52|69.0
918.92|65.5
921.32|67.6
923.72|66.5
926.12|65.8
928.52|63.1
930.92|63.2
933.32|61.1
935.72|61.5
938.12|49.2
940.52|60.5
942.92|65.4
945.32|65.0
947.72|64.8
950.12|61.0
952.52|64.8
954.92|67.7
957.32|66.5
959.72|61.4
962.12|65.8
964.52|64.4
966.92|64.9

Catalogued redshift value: 0.508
